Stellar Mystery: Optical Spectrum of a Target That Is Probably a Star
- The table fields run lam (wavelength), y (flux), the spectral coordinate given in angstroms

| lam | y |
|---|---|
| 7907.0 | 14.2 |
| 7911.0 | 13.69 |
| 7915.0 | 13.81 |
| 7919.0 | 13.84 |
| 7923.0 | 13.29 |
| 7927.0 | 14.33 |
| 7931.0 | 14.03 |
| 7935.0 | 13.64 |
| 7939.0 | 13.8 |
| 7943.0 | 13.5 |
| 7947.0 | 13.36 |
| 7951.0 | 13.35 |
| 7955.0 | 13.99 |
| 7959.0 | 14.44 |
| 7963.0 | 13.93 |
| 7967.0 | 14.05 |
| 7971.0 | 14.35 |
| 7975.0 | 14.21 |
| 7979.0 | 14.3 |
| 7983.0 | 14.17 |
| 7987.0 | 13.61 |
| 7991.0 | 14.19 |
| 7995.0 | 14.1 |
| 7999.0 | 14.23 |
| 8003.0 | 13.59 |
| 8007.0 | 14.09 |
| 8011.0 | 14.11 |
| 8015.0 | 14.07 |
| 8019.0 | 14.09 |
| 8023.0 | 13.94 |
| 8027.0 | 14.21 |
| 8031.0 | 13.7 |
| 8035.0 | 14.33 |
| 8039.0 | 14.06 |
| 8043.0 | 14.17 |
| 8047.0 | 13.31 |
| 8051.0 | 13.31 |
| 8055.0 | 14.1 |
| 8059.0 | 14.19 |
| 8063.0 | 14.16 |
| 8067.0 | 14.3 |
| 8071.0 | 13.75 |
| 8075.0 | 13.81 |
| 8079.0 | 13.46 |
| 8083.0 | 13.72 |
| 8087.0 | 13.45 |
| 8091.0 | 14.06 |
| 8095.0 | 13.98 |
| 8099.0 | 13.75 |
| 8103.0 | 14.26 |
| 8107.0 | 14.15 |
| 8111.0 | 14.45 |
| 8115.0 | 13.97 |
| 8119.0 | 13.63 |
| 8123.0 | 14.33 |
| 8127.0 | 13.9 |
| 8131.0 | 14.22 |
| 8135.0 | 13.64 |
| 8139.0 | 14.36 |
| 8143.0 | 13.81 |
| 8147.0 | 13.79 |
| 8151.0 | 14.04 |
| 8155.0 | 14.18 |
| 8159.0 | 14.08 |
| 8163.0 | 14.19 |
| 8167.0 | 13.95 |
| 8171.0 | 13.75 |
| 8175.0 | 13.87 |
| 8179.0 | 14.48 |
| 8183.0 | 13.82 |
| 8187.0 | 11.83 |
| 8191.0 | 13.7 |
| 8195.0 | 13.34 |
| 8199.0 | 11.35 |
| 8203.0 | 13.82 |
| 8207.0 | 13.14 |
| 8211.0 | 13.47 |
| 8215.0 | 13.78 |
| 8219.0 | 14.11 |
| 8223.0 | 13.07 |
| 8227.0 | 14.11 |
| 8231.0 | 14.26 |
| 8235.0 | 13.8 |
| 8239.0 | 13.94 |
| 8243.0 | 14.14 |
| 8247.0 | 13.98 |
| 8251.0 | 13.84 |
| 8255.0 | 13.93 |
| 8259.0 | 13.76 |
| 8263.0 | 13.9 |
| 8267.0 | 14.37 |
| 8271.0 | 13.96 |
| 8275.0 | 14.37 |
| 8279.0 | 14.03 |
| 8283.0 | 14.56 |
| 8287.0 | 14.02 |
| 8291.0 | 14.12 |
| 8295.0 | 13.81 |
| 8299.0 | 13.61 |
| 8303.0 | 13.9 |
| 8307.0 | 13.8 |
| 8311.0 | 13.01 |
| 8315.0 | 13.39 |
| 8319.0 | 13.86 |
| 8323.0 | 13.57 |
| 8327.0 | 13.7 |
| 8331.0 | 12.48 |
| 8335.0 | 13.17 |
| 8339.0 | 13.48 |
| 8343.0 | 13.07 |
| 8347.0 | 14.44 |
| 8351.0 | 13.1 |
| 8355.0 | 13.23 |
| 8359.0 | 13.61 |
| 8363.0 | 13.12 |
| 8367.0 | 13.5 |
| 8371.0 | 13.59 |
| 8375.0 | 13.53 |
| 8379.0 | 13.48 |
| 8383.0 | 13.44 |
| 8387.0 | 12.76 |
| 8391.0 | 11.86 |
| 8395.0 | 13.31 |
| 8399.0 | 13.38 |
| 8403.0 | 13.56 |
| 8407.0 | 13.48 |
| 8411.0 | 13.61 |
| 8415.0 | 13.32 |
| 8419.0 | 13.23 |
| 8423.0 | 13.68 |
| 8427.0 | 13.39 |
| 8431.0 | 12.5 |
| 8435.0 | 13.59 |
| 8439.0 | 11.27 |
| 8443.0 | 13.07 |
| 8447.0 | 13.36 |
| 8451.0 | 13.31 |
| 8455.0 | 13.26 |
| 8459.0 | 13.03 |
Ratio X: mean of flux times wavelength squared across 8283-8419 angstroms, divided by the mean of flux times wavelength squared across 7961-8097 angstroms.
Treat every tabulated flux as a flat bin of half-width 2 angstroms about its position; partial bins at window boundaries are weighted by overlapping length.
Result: 1.04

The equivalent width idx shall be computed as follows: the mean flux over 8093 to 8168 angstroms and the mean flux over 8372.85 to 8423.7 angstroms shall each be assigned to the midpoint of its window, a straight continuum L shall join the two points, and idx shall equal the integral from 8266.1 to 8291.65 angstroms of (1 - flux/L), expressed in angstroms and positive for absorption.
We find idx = -1.11 angstroms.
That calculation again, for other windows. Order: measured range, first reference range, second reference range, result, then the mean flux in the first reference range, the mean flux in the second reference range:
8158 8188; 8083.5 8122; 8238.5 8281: 0.4 angstroms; 14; 14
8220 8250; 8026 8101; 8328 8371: -0.8 angstroms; 13.9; 13.3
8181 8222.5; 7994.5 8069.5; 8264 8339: 1.8 angstroms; 14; 13.8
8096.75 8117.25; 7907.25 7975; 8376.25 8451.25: -0.8 angstroms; 13.9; 13.1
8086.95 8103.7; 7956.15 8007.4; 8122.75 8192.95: 0.0 angstroms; 14.1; 13.9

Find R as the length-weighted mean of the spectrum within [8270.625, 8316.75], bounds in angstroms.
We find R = 13.9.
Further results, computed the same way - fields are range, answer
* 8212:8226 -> 13.7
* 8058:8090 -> 13.9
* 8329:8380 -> 13.4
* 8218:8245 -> 13.9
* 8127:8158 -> 14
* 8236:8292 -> 14.1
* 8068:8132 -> 13.9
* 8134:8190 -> 13.8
